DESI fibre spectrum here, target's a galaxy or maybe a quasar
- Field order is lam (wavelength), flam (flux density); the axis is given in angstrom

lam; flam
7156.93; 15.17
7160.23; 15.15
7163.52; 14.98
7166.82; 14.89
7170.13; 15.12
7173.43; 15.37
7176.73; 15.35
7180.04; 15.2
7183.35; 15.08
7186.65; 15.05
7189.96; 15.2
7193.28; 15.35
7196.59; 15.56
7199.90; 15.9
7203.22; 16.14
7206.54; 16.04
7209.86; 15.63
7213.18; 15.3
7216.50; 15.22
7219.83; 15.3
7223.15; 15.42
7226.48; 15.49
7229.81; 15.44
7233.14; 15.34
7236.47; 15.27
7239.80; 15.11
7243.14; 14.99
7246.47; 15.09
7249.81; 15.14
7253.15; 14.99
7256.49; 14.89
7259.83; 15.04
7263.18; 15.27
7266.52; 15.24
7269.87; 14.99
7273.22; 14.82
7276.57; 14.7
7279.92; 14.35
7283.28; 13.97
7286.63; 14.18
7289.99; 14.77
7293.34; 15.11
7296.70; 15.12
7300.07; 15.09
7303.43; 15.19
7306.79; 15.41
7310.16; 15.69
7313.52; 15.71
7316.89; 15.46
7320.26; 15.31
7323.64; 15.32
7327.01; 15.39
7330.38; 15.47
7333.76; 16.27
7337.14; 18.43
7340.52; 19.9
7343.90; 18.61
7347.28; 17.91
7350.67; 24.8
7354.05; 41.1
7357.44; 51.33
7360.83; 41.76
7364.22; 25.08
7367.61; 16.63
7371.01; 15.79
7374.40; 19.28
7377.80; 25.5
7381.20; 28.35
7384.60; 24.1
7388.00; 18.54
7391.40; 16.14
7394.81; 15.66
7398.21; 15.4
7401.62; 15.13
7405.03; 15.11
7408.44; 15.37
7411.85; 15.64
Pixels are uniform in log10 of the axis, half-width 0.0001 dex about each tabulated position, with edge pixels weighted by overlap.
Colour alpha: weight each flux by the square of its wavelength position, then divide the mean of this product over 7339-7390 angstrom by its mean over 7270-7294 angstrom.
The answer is 1.82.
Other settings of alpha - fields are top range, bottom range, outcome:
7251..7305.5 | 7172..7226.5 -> 0.98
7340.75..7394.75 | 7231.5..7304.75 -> 1.73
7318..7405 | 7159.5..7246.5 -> 1.48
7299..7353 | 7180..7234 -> 1.15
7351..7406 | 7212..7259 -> 1.65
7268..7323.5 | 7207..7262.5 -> 1.00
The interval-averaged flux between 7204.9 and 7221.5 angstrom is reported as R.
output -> 15.5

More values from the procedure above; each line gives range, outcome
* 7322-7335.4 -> 15.6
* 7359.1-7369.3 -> 27.9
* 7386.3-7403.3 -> 16.2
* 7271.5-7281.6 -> 14.6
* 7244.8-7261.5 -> 15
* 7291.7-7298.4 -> 15.1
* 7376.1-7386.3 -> 26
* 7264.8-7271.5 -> 15.1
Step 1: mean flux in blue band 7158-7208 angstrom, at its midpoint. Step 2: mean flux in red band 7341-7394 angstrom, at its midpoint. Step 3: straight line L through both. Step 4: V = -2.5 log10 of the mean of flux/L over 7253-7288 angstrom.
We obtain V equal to 0.33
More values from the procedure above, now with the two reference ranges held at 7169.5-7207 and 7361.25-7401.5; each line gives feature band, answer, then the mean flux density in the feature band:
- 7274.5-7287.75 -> 0.24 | 14.3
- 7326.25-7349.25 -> 0.11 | 17.6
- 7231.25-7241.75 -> 0.10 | 15.2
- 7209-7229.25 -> 0.06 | 15.4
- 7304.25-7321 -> 0.20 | 15.5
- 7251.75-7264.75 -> 0.15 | 15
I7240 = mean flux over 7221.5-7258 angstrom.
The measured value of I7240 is 15.2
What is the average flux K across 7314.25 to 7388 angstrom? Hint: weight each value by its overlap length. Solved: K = 22.8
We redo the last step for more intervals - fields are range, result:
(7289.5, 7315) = 15.3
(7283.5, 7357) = 18.1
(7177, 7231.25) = 15.5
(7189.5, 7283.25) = 15.2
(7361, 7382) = 22.9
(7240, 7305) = 14.9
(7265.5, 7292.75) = 14.6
